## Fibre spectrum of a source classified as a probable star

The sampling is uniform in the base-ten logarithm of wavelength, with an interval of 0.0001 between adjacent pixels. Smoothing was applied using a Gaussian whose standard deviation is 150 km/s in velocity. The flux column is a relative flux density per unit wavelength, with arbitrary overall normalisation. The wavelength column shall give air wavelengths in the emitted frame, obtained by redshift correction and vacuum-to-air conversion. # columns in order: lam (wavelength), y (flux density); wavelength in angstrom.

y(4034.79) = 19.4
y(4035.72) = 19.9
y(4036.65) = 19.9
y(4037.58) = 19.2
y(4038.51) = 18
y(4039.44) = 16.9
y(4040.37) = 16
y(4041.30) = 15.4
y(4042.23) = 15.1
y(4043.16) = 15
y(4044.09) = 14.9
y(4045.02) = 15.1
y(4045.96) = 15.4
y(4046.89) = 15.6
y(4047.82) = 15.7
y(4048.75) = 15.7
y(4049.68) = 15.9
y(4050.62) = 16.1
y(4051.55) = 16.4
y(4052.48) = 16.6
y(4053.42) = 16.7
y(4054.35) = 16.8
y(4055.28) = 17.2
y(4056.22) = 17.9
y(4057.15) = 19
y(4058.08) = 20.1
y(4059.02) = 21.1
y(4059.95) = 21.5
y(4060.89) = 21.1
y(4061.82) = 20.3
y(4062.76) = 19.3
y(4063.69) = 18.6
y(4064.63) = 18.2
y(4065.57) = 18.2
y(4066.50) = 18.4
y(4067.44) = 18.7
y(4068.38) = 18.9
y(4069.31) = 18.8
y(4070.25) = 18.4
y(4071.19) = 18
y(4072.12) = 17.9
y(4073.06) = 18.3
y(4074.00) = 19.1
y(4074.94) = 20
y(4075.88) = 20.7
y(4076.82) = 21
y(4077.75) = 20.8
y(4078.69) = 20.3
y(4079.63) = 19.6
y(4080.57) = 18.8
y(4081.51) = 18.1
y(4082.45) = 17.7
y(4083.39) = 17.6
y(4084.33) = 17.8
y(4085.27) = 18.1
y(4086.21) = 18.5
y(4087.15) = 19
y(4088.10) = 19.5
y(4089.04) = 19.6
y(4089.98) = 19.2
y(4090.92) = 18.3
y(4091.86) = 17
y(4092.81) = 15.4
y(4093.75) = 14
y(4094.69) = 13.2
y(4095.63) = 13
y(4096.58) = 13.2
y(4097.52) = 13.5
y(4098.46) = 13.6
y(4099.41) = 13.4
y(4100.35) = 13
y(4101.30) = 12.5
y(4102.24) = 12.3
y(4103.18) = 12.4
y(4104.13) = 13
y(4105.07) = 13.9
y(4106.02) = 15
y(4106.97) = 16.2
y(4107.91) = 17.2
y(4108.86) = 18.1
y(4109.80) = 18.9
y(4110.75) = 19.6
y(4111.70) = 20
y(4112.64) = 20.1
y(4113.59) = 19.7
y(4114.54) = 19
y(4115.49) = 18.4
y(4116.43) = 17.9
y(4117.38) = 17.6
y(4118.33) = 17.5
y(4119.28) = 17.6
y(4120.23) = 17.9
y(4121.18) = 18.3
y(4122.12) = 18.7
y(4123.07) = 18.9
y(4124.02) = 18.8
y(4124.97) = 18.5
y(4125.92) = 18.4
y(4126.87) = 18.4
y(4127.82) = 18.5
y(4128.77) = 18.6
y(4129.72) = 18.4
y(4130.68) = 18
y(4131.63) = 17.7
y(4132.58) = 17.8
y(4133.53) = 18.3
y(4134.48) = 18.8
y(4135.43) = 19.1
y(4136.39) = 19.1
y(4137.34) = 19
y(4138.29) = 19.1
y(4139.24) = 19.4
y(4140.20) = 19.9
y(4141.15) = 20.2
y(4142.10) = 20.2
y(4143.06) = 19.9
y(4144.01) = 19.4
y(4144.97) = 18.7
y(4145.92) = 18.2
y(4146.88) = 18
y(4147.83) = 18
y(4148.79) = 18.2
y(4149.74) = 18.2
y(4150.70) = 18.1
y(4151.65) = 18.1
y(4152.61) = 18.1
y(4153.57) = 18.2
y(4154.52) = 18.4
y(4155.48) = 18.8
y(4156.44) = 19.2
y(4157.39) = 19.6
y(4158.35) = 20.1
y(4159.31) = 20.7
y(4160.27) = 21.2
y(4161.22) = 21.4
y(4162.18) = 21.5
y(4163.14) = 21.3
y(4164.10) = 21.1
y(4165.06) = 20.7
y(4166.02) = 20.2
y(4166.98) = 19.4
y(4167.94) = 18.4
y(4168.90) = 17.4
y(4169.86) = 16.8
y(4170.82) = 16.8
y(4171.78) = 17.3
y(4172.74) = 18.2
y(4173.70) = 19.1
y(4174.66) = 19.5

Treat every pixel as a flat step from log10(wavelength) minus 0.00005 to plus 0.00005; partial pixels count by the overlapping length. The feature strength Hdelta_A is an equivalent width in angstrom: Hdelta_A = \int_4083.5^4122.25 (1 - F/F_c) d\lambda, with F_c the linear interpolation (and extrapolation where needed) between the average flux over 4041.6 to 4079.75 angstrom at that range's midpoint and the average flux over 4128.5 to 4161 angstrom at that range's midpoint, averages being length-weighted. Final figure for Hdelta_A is 4.0 angstrom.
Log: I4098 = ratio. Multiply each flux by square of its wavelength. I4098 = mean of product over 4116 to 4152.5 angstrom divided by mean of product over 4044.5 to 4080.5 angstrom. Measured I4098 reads 1.05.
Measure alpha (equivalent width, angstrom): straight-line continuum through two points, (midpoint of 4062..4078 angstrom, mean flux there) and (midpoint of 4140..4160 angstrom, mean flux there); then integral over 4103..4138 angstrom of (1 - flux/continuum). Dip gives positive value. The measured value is 1.85 angstrom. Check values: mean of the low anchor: 19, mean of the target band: 18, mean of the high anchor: 19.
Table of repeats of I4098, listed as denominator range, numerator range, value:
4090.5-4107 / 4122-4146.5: 1.37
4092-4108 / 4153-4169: 1.49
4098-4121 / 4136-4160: 1.18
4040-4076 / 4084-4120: 0.95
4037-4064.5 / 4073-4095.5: 1.07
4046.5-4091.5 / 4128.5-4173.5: 1.07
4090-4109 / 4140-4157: 1.33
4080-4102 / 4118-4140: 1.16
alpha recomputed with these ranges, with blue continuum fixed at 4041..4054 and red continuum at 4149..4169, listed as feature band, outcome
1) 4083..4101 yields 1.2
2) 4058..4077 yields -3.4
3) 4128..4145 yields -0.2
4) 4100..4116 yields 1.2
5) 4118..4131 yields 0.0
